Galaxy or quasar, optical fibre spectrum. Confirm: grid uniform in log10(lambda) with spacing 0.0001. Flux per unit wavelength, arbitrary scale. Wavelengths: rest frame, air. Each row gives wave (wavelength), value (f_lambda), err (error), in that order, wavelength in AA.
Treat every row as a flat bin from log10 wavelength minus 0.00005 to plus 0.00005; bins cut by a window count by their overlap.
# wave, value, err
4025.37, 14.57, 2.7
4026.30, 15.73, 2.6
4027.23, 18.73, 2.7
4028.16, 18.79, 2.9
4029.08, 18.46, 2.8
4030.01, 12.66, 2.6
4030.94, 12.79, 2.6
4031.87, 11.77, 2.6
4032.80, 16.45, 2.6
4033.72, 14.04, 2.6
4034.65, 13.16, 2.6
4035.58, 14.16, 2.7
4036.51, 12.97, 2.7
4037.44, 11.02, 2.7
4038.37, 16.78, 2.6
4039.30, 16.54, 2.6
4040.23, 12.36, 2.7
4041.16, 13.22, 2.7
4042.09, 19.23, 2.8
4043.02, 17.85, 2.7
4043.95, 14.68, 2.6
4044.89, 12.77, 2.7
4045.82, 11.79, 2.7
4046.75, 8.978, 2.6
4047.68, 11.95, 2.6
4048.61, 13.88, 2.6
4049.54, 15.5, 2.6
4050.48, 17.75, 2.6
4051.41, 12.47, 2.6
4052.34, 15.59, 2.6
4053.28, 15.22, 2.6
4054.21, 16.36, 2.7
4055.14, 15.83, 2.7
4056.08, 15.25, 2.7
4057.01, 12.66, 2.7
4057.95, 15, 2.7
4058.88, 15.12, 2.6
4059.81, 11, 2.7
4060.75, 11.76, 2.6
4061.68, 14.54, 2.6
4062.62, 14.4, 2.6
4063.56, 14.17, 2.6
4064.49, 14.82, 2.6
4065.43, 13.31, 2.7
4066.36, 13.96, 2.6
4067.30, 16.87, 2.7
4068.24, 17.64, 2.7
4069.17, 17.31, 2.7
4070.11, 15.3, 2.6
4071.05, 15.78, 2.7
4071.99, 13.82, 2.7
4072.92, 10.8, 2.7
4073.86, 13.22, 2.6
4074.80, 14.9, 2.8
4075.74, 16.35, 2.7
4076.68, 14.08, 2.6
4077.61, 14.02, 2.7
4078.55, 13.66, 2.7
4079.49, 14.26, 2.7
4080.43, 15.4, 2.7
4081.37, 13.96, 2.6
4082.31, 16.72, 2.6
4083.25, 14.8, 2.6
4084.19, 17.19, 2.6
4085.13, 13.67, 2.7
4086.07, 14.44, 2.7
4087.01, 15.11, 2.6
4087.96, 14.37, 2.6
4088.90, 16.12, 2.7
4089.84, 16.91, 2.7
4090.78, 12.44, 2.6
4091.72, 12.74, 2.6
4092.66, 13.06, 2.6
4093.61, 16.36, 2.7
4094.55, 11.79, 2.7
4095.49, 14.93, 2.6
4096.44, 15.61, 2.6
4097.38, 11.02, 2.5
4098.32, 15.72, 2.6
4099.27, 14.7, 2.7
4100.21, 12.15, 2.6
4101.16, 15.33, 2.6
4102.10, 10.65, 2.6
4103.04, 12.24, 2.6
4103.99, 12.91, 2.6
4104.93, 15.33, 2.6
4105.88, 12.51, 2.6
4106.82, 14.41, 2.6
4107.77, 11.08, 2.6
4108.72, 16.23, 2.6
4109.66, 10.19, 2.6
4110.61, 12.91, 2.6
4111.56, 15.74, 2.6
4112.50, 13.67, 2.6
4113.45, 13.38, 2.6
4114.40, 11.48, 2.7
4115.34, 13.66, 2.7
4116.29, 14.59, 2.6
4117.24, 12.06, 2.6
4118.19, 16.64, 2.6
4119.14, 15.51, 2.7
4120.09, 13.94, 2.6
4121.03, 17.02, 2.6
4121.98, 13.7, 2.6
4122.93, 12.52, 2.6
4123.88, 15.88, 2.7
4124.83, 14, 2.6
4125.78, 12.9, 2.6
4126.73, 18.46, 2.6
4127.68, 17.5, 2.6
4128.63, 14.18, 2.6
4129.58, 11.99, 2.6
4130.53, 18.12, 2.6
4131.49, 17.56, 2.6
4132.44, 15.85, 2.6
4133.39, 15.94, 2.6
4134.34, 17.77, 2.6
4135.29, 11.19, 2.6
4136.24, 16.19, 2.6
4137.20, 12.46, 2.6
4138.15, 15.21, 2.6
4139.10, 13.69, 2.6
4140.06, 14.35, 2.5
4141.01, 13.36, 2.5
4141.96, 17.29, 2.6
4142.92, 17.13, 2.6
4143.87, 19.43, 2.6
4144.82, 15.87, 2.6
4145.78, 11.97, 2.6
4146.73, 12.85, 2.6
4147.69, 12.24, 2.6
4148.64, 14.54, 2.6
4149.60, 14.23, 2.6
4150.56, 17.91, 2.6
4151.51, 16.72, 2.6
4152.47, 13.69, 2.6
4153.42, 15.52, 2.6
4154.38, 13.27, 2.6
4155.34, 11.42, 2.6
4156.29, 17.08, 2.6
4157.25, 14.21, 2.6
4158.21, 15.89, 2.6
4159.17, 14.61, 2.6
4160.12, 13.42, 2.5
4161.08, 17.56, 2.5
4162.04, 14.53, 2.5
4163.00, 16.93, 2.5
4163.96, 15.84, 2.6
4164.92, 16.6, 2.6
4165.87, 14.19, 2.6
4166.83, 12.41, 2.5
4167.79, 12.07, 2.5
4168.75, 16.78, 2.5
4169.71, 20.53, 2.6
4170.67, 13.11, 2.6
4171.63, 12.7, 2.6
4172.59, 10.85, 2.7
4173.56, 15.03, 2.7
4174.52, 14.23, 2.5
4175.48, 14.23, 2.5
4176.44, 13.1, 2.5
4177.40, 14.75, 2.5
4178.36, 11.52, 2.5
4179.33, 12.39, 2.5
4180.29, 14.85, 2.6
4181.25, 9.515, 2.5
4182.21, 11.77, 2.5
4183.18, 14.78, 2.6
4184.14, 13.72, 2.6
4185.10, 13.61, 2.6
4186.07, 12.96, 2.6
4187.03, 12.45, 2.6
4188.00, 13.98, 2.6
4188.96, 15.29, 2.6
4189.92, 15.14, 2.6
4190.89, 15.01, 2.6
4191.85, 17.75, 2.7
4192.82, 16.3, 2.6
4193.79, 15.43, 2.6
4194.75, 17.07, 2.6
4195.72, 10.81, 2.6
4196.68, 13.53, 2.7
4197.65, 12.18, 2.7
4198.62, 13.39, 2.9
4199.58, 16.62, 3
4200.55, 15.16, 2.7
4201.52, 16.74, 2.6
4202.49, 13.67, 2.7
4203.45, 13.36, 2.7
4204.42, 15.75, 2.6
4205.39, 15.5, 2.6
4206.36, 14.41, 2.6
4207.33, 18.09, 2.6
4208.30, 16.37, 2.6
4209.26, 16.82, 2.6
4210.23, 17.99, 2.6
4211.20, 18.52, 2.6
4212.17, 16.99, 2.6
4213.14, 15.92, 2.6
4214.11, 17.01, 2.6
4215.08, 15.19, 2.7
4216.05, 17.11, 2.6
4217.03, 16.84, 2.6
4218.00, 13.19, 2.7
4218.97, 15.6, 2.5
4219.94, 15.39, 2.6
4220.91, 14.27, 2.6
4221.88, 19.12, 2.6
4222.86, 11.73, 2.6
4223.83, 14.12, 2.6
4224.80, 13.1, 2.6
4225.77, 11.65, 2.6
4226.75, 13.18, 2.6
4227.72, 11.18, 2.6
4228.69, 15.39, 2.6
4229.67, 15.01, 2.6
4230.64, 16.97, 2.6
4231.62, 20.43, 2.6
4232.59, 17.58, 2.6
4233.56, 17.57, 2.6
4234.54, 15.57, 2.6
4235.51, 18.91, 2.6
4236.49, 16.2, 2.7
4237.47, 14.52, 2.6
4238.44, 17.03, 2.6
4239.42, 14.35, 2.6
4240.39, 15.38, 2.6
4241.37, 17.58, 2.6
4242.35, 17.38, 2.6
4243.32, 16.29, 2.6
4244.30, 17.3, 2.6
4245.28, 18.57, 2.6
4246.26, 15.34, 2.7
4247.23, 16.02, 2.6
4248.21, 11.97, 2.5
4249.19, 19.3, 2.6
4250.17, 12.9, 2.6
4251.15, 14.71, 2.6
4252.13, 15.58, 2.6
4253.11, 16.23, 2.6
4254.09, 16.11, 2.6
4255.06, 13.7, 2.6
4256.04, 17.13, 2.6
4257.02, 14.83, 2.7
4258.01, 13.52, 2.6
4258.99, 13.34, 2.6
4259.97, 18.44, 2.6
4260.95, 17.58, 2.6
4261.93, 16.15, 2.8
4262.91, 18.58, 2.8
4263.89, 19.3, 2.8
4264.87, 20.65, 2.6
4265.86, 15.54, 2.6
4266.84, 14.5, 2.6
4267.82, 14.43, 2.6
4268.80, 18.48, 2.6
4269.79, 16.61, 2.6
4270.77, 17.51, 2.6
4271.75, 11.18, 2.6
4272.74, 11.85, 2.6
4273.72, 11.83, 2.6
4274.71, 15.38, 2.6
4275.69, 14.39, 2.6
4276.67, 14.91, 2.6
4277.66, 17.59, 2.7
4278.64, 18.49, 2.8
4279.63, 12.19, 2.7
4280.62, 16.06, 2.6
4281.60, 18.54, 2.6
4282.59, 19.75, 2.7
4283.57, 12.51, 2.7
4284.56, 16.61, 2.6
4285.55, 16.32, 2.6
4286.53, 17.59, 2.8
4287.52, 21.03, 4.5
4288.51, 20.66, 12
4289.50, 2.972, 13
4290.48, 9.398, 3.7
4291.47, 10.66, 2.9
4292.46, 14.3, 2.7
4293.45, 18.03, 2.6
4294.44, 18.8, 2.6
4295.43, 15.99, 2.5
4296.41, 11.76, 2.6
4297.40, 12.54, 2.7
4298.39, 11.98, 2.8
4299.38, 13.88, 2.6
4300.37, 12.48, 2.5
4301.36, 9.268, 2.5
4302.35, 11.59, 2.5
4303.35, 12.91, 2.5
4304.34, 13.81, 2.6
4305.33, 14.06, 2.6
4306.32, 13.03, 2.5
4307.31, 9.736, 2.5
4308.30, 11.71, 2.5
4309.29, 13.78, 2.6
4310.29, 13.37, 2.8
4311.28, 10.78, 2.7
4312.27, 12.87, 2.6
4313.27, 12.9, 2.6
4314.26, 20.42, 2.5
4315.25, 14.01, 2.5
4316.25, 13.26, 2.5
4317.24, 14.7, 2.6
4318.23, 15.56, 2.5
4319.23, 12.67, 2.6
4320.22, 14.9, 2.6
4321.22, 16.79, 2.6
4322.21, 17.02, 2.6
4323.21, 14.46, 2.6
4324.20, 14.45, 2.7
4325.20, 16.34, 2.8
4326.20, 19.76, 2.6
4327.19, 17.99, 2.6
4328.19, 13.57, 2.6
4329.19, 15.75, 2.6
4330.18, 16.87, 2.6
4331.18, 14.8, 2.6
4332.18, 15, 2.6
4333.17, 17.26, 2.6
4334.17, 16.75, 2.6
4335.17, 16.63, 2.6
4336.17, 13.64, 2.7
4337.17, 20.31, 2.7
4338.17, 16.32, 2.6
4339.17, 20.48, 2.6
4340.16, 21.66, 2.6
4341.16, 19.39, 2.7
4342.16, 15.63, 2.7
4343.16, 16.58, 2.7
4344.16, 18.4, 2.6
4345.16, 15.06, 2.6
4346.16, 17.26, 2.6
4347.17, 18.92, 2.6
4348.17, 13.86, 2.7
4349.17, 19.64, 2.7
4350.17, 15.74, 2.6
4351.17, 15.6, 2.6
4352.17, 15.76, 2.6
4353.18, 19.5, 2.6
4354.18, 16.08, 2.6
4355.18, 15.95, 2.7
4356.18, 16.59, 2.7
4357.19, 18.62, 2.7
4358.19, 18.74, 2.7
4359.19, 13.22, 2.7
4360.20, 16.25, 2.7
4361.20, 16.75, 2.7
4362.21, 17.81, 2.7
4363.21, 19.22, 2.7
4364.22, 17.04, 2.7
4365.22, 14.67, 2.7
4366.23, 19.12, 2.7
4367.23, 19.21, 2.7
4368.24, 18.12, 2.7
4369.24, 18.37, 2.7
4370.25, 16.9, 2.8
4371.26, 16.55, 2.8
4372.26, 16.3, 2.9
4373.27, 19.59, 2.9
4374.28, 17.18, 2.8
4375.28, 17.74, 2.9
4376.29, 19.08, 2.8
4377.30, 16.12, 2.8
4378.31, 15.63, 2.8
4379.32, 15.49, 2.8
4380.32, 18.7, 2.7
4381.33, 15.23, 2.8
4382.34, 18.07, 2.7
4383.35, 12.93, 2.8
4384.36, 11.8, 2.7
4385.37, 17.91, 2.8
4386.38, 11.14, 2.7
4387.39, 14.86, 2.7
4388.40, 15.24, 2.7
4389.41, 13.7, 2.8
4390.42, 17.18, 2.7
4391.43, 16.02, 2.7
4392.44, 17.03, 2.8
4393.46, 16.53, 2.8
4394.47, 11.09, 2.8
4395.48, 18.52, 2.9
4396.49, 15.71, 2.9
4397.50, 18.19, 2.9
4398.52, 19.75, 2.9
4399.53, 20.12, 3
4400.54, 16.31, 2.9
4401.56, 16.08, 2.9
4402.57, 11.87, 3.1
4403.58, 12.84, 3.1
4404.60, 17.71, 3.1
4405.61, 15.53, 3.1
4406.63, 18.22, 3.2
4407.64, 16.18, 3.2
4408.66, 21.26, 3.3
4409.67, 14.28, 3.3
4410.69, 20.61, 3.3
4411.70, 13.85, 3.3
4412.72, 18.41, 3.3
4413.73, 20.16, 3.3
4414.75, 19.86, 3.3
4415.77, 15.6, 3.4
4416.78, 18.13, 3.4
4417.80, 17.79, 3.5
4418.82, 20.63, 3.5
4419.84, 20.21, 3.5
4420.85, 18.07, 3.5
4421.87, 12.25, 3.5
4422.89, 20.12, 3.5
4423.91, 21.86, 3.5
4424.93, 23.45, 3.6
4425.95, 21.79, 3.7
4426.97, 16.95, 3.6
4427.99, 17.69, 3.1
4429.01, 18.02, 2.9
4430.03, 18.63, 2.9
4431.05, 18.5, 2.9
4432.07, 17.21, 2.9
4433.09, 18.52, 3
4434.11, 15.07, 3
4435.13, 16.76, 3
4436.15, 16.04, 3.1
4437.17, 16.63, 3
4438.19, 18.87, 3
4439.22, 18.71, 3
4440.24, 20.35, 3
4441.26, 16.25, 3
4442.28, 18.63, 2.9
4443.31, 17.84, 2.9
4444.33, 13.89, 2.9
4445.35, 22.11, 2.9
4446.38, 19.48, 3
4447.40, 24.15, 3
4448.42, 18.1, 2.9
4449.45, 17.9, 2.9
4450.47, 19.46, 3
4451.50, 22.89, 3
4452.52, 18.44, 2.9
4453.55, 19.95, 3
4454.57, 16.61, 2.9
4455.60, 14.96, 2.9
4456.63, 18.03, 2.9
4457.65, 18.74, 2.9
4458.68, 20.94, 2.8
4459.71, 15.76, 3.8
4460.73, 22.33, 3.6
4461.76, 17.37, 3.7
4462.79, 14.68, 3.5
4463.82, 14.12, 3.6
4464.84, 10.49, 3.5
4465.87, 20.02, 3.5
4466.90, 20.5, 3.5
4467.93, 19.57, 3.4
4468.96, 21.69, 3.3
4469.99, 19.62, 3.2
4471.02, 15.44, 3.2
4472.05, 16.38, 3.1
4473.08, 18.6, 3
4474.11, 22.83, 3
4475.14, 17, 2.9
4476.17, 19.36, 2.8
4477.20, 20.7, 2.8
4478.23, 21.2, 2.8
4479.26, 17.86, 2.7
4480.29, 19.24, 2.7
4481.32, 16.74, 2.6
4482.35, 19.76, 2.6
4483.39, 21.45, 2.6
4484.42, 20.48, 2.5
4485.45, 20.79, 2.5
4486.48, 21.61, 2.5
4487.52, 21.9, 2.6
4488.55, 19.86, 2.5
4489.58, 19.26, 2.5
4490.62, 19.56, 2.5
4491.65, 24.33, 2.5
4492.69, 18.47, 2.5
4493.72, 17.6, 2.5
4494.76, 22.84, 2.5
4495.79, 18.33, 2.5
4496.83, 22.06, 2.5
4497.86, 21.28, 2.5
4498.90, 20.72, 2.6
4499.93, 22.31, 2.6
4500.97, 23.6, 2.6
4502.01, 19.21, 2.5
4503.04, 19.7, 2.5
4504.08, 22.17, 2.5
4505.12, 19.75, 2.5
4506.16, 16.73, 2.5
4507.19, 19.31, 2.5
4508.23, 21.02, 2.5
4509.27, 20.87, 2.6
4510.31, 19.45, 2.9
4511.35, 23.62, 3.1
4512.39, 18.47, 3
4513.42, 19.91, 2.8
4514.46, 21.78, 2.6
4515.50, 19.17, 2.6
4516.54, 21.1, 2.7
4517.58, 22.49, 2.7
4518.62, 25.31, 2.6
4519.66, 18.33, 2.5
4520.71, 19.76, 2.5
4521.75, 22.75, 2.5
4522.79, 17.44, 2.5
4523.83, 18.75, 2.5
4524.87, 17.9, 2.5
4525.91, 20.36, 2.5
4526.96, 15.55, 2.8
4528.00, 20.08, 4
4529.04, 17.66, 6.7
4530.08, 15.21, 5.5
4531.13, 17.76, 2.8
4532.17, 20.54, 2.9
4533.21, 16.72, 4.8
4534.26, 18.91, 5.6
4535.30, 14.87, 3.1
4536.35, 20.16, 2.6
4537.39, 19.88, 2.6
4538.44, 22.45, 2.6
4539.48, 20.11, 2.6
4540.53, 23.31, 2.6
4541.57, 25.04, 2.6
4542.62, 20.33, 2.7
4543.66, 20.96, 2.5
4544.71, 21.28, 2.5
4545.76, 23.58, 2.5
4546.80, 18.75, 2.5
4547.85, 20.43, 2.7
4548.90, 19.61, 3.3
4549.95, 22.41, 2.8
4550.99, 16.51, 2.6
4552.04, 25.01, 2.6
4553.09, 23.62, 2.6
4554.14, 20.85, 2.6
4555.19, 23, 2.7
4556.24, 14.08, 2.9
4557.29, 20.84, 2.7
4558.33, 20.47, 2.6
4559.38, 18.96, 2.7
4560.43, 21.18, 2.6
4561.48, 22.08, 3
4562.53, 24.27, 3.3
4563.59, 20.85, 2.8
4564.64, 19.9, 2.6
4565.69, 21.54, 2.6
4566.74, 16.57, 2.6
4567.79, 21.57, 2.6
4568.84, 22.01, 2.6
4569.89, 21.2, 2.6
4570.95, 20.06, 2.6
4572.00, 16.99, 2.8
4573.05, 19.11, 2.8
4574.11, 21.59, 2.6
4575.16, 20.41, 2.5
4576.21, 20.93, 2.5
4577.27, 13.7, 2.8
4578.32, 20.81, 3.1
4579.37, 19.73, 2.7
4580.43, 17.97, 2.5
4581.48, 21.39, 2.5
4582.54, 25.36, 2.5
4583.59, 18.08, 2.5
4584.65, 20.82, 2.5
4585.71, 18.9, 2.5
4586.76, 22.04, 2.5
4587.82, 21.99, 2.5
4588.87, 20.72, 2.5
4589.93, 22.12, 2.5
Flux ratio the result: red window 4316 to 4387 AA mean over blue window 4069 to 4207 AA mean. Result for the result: 1.15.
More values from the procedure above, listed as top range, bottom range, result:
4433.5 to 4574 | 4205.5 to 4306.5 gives 1.27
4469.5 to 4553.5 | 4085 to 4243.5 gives 1.36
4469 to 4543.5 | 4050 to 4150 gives 1.38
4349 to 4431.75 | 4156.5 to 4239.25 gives 1.14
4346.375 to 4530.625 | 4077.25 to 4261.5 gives 1.23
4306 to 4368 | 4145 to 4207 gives 1.12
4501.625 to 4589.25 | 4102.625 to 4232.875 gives 1.37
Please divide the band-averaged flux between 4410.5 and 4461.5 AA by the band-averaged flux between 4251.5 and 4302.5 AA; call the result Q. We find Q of 1.2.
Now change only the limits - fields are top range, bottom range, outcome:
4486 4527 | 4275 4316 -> 1.43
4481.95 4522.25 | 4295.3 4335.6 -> 1.45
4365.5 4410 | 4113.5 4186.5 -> 1.13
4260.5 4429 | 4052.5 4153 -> 1.11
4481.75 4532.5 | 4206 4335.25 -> 1.32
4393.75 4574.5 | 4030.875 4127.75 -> 1.35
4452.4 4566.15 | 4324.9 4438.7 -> 1.16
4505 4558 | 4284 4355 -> 1.32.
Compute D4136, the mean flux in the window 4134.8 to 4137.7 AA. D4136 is 13.3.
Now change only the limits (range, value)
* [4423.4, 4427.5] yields 21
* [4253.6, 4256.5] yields 15.7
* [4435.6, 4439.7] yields 17.5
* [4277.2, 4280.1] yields 16.1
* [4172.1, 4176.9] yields 13.5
